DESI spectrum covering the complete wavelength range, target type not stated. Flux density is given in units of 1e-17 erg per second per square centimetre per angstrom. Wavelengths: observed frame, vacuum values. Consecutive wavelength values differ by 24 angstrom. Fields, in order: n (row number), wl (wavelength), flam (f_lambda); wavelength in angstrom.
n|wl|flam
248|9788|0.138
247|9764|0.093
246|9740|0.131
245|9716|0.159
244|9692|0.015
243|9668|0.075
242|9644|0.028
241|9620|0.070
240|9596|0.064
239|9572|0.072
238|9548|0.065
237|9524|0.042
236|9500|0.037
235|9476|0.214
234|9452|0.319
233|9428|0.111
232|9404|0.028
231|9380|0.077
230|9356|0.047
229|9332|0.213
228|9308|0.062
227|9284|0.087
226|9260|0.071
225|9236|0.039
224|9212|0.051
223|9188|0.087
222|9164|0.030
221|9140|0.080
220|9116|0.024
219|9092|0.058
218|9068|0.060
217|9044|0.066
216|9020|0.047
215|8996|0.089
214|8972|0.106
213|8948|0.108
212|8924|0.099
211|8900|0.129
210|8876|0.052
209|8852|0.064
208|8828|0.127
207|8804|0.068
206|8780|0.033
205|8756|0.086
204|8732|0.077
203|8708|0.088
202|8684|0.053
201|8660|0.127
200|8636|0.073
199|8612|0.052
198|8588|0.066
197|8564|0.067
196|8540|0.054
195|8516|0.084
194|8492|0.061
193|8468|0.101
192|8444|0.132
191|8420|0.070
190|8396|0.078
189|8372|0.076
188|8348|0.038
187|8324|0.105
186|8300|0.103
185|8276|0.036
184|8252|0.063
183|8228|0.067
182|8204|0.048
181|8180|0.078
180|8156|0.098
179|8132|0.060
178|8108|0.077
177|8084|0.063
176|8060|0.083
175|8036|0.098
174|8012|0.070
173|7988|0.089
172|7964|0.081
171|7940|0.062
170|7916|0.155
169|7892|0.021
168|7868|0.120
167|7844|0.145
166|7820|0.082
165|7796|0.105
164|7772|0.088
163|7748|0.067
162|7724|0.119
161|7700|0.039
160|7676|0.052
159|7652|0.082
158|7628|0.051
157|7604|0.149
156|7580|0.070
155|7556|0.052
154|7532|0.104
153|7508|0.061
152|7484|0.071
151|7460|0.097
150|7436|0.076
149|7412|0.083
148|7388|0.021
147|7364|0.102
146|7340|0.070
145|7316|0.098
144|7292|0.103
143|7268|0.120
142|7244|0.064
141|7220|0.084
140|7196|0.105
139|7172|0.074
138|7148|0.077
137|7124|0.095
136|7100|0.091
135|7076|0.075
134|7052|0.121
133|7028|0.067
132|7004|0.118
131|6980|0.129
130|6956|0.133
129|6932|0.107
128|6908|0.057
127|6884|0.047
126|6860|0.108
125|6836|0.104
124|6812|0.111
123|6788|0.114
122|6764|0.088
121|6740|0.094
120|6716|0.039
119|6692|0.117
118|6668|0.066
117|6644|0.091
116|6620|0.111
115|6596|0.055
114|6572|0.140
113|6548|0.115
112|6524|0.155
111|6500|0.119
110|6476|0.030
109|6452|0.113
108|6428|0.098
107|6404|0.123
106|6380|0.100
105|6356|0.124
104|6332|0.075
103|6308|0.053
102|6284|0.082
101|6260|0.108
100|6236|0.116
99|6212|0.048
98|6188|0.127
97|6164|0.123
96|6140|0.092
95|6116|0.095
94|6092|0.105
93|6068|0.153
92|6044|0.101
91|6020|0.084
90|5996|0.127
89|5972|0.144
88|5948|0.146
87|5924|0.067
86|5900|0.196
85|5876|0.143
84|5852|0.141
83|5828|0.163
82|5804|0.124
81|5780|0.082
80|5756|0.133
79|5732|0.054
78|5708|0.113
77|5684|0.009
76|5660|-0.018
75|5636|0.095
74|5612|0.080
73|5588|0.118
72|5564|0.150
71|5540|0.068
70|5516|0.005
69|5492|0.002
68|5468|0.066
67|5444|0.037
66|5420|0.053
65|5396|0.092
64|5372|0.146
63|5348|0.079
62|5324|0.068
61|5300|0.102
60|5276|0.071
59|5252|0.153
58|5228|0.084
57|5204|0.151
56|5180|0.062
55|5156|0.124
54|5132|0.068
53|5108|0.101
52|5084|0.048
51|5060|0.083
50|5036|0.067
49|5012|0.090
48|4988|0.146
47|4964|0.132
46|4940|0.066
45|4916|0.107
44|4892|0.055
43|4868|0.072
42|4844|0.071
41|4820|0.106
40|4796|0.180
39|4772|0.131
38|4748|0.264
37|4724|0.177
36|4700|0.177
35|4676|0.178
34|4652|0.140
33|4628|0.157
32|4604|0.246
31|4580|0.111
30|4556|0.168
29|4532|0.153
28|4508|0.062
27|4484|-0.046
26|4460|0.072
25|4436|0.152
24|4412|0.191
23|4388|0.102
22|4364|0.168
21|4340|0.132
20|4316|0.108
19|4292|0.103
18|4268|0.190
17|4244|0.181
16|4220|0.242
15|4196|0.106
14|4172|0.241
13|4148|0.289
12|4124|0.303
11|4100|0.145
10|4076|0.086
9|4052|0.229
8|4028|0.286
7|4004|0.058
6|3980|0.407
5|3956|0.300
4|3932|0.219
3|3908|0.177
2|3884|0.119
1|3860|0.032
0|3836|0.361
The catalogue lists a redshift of 0.49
